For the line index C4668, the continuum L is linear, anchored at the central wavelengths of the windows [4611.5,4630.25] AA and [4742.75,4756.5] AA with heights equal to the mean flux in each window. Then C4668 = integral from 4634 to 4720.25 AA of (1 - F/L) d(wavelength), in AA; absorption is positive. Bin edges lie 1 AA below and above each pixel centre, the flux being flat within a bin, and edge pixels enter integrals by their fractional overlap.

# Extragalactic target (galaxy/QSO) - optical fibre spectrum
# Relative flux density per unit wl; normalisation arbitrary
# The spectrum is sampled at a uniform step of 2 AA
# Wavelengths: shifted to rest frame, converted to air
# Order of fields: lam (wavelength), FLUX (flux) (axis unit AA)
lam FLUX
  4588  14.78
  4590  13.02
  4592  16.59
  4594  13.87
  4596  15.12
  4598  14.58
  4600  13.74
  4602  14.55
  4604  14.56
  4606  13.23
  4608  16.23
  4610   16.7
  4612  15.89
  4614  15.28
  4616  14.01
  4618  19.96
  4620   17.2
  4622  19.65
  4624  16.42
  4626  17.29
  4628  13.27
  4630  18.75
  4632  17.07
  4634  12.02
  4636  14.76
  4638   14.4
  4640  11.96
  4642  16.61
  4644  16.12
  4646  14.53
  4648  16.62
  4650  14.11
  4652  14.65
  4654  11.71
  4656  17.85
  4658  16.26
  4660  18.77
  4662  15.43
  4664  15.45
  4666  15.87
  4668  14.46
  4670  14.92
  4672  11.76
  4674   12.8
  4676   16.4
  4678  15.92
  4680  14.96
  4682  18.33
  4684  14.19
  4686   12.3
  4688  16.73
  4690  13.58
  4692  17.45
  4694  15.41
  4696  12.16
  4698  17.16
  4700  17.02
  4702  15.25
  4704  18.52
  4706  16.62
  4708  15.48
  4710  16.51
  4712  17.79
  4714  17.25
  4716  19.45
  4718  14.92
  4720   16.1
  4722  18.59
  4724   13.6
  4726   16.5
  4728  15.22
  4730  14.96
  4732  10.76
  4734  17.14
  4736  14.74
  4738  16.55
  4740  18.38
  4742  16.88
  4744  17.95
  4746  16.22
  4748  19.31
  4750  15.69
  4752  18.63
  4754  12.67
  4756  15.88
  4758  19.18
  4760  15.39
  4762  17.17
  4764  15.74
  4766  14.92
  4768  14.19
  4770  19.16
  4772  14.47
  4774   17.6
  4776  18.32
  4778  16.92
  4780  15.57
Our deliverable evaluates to 6.1 AA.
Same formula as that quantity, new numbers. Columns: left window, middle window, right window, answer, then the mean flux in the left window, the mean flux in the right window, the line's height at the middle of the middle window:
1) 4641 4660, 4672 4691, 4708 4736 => 1.1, 15.6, 16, 15.7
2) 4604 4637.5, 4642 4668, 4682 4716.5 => 0.7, 16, 16.1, 16.1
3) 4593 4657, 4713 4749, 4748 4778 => -0.3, 15.4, 16.5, 16.2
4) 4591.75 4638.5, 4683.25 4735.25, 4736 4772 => 1.5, 15.6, 16.6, 16.3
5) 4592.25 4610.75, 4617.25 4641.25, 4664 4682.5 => -1.9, 14.8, 15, 14.9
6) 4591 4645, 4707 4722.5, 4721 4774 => -0.9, 15.5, 16.2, 16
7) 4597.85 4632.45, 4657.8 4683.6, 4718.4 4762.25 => 1.1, 16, 16.2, 16.1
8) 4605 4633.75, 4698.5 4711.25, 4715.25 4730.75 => -0.3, 16.4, 16.1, 16.2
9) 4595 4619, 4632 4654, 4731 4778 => 1.4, 15.3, 16.4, 15.6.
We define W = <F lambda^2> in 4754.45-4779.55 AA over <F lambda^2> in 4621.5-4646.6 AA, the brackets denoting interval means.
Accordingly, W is 1.12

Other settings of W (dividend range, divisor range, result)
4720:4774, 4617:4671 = 1.07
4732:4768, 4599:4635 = 1.09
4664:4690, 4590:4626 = 0.97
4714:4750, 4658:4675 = 1.12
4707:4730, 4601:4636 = 1.07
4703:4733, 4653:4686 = 1.08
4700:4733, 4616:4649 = 1.05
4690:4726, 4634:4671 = 1.10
